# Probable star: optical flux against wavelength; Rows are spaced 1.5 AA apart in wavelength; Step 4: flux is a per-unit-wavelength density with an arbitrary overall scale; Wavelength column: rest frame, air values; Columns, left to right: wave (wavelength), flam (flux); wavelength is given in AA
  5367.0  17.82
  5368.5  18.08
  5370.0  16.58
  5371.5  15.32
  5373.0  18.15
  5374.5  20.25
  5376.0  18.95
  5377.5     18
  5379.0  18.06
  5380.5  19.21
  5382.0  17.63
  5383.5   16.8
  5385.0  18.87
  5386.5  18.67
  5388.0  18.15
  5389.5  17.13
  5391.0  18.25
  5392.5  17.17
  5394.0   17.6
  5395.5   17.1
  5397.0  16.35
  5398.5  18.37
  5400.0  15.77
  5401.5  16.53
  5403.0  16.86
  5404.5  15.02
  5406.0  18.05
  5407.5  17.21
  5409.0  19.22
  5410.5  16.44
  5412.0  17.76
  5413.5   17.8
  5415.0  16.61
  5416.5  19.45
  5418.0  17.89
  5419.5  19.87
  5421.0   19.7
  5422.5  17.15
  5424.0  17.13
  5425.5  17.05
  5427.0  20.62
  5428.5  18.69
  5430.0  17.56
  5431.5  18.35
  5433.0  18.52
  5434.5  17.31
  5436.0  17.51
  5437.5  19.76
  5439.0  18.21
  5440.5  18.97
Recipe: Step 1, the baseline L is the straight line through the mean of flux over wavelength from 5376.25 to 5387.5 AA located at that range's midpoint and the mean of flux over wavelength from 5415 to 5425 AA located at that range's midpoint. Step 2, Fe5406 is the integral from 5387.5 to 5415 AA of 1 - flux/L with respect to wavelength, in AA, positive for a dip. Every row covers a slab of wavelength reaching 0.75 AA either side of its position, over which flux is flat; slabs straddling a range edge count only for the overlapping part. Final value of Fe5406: 1.6 AA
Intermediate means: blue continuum 18.2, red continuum 18.4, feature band 17.2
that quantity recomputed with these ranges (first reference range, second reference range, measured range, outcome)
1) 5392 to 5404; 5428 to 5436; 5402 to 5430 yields -0.6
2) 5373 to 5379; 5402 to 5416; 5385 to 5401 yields 0.5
